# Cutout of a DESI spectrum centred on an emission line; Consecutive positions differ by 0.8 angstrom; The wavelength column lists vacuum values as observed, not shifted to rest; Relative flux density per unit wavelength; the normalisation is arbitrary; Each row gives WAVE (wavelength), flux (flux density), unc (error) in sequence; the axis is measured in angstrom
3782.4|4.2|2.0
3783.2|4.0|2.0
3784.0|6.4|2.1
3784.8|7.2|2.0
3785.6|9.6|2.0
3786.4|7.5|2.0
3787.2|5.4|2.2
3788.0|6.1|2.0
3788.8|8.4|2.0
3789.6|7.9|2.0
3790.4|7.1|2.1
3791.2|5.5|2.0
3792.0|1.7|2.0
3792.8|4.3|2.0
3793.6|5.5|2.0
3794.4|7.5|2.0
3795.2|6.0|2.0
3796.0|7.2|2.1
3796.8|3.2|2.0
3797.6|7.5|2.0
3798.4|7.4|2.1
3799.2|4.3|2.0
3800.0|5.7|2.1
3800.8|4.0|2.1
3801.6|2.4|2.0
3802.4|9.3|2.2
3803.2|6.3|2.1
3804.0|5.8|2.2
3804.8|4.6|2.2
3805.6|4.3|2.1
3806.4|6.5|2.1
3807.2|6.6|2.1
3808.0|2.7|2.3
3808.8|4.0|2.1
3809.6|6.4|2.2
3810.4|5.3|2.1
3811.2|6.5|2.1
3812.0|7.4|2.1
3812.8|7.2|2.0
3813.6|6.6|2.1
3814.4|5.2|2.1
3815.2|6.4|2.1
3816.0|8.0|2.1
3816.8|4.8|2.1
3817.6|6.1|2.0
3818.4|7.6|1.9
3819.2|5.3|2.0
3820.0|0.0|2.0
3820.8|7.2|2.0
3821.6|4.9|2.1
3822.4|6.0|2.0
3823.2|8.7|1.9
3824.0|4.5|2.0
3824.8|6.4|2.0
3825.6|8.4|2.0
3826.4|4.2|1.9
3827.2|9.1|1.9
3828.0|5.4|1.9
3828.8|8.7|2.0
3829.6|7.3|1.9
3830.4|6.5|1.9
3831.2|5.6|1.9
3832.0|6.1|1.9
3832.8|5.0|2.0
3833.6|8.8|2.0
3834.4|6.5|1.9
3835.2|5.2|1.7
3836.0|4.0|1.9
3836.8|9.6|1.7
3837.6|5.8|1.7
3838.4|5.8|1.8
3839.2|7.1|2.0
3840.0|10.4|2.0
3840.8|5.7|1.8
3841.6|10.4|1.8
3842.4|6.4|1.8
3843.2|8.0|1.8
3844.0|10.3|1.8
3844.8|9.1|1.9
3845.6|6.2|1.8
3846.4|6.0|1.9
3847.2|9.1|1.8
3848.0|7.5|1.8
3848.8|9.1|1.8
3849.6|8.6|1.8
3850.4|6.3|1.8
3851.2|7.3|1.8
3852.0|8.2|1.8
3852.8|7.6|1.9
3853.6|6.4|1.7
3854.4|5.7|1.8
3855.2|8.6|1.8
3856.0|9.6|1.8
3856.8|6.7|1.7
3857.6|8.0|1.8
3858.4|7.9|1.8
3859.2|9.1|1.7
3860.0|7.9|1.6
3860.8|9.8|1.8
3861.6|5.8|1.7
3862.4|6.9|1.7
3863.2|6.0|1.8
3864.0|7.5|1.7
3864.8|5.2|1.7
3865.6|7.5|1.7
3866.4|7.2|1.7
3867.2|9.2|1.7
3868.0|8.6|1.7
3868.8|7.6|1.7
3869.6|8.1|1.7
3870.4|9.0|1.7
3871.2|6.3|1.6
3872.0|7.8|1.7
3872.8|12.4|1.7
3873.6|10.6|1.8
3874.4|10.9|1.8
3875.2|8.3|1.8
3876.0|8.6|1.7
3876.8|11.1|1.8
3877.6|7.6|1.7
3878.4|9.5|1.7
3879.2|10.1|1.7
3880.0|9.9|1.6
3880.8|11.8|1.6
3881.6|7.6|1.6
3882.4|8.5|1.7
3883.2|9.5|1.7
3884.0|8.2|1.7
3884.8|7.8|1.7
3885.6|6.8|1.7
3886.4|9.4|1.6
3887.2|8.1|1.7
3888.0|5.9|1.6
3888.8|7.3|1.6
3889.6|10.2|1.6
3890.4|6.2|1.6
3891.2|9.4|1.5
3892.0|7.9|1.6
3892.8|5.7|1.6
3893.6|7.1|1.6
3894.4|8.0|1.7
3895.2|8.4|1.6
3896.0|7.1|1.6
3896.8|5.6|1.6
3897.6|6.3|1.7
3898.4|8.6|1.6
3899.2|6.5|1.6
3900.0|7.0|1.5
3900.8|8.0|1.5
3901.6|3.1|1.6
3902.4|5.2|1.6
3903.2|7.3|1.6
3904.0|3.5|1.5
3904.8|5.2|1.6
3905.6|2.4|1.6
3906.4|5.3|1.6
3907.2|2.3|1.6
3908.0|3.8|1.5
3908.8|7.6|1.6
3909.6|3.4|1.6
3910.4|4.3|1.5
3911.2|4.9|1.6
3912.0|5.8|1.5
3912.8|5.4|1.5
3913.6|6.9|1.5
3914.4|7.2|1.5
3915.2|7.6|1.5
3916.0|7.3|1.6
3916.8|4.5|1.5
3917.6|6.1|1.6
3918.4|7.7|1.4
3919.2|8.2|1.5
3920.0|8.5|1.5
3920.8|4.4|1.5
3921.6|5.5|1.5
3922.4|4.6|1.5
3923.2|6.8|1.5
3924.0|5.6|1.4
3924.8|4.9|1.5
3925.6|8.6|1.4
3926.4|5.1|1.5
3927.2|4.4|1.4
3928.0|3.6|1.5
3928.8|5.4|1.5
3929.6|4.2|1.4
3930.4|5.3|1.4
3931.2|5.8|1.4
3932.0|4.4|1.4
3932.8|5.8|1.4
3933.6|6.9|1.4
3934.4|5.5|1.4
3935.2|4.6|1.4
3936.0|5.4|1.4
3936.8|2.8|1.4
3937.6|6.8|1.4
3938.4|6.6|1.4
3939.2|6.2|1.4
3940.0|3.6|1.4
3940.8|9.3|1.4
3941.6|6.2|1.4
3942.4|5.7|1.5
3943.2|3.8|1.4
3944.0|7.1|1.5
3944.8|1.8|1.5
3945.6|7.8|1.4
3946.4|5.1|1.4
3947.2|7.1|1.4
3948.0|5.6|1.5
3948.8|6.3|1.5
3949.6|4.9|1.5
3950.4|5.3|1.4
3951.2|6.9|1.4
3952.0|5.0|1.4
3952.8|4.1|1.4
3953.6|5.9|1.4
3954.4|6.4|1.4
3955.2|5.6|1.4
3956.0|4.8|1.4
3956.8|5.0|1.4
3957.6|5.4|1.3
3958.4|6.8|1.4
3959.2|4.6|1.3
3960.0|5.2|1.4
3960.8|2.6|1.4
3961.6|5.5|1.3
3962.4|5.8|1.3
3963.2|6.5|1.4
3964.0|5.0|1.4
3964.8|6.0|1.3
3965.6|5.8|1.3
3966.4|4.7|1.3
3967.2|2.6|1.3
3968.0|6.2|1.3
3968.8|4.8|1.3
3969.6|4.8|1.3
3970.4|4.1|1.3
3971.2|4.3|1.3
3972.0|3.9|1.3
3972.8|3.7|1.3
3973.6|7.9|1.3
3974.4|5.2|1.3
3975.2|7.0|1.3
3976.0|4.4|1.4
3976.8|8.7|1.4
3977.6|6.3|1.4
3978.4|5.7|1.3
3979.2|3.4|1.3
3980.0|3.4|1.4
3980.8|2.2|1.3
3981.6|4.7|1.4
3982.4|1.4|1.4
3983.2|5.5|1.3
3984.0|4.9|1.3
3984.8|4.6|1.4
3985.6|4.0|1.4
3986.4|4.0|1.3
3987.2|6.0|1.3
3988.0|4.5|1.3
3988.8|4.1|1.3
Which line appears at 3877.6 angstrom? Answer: C III]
